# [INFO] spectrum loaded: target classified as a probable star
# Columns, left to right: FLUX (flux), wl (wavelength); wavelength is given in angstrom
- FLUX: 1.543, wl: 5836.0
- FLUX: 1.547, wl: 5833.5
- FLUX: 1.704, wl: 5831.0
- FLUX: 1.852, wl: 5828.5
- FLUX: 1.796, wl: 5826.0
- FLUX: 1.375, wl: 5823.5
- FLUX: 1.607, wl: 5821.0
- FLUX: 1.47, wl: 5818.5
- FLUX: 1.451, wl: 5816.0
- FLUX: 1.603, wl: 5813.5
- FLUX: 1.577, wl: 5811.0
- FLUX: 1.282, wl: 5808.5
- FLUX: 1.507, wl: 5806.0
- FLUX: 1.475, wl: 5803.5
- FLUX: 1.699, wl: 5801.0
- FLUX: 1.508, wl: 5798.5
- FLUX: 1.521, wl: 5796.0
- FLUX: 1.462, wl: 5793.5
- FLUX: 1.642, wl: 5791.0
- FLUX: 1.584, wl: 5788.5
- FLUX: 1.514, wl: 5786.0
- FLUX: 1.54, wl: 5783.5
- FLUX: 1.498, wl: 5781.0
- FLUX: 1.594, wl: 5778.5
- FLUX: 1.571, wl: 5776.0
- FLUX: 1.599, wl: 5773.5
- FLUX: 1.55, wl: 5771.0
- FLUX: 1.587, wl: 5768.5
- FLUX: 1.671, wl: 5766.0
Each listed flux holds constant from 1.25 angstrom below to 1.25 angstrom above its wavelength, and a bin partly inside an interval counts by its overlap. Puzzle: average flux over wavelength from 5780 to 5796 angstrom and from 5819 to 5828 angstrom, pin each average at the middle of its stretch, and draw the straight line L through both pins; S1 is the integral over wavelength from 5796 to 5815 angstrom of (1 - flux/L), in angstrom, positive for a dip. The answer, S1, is 0.6 angstrom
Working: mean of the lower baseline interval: 1.54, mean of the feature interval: 1.52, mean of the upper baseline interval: 1.6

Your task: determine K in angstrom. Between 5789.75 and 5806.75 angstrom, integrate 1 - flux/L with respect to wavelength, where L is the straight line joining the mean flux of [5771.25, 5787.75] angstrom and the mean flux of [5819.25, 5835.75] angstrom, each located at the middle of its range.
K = 0.4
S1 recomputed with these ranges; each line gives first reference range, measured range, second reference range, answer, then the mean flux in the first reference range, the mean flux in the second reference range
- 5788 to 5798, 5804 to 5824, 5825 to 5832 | 2.4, 1.55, 1.79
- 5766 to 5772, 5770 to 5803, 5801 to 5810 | -0.6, 1.59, 1.46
